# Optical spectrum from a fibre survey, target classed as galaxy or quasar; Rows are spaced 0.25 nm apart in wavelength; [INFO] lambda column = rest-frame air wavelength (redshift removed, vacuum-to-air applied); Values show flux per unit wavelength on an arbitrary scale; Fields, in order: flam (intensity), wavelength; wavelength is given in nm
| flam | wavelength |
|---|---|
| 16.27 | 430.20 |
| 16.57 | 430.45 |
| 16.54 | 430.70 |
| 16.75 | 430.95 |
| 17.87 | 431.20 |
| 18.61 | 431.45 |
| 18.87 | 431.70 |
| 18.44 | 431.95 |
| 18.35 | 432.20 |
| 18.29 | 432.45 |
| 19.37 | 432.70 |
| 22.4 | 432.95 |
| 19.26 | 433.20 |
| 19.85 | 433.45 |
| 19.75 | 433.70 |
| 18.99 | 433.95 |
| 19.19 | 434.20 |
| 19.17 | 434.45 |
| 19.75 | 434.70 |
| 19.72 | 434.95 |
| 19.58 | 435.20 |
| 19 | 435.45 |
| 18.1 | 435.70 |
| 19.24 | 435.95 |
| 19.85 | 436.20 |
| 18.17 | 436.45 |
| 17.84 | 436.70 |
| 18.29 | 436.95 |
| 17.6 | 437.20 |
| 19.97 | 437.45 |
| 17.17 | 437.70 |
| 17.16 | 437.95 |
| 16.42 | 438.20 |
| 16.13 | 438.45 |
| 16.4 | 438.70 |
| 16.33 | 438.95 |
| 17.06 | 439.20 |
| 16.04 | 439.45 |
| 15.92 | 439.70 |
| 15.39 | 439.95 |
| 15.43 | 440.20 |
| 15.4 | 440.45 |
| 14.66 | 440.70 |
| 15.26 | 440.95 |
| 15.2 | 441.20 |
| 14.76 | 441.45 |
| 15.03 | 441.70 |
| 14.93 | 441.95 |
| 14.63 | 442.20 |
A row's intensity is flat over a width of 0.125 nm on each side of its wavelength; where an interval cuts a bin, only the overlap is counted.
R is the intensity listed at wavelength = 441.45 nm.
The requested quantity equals 14.76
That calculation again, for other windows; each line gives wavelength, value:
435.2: 19.58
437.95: 17.16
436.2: 19.85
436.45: 18.17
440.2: 15.43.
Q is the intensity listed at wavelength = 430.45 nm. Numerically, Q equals 16.57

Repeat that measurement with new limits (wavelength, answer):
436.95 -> 18.29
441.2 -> 15.2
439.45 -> 16.04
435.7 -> 18.1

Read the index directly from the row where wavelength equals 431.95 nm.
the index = 18.44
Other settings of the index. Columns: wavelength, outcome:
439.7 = 15.92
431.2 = 17.87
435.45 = 19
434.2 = 19.19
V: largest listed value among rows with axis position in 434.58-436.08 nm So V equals 19.75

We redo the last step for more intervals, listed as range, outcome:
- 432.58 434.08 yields 22.4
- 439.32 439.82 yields 16.04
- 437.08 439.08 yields 19.97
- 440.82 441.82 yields 15.26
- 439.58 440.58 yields 15.92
